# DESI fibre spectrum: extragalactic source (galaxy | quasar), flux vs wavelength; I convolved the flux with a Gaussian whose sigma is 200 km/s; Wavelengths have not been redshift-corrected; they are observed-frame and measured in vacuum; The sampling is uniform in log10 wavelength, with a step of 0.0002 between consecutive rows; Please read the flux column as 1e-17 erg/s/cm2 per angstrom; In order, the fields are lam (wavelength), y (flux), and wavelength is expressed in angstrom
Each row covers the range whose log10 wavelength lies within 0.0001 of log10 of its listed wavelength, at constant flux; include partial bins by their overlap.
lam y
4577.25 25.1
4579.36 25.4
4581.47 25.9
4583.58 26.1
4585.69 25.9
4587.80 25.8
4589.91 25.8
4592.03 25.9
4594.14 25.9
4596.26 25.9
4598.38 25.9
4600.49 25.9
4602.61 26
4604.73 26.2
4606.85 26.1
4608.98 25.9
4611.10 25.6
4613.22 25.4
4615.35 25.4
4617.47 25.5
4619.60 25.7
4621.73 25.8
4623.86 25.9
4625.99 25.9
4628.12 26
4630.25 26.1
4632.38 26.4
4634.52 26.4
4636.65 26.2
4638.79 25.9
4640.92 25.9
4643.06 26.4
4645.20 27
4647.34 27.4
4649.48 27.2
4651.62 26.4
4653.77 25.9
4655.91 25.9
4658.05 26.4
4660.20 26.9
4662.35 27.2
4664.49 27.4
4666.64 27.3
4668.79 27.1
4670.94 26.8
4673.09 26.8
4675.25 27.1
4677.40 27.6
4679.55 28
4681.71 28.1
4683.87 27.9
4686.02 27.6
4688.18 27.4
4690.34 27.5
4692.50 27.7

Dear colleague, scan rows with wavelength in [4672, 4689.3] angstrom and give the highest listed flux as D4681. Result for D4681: 28.1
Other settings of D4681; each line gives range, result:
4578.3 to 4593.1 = 26.1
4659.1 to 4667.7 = 27.4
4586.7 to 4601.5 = 25.9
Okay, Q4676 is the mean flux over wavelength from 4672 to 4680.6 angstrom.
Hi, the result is 27.4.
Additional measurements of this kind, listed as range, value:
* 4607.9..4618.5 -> 25.6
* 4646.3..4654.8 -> 26.7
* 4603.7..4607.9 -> 26.2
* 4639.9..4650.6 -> 26.8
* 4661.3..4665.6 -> 27.3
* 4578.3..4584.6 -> 25.8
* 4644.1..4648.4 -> 27.2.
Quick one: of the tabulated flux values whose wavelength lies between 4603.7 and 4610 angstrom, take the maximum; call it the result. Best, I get 26.2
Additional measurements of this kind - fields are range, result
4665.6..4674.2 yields 27.3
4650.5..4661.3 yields 26.9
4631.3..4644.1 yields 26.4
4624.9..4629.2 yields 26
